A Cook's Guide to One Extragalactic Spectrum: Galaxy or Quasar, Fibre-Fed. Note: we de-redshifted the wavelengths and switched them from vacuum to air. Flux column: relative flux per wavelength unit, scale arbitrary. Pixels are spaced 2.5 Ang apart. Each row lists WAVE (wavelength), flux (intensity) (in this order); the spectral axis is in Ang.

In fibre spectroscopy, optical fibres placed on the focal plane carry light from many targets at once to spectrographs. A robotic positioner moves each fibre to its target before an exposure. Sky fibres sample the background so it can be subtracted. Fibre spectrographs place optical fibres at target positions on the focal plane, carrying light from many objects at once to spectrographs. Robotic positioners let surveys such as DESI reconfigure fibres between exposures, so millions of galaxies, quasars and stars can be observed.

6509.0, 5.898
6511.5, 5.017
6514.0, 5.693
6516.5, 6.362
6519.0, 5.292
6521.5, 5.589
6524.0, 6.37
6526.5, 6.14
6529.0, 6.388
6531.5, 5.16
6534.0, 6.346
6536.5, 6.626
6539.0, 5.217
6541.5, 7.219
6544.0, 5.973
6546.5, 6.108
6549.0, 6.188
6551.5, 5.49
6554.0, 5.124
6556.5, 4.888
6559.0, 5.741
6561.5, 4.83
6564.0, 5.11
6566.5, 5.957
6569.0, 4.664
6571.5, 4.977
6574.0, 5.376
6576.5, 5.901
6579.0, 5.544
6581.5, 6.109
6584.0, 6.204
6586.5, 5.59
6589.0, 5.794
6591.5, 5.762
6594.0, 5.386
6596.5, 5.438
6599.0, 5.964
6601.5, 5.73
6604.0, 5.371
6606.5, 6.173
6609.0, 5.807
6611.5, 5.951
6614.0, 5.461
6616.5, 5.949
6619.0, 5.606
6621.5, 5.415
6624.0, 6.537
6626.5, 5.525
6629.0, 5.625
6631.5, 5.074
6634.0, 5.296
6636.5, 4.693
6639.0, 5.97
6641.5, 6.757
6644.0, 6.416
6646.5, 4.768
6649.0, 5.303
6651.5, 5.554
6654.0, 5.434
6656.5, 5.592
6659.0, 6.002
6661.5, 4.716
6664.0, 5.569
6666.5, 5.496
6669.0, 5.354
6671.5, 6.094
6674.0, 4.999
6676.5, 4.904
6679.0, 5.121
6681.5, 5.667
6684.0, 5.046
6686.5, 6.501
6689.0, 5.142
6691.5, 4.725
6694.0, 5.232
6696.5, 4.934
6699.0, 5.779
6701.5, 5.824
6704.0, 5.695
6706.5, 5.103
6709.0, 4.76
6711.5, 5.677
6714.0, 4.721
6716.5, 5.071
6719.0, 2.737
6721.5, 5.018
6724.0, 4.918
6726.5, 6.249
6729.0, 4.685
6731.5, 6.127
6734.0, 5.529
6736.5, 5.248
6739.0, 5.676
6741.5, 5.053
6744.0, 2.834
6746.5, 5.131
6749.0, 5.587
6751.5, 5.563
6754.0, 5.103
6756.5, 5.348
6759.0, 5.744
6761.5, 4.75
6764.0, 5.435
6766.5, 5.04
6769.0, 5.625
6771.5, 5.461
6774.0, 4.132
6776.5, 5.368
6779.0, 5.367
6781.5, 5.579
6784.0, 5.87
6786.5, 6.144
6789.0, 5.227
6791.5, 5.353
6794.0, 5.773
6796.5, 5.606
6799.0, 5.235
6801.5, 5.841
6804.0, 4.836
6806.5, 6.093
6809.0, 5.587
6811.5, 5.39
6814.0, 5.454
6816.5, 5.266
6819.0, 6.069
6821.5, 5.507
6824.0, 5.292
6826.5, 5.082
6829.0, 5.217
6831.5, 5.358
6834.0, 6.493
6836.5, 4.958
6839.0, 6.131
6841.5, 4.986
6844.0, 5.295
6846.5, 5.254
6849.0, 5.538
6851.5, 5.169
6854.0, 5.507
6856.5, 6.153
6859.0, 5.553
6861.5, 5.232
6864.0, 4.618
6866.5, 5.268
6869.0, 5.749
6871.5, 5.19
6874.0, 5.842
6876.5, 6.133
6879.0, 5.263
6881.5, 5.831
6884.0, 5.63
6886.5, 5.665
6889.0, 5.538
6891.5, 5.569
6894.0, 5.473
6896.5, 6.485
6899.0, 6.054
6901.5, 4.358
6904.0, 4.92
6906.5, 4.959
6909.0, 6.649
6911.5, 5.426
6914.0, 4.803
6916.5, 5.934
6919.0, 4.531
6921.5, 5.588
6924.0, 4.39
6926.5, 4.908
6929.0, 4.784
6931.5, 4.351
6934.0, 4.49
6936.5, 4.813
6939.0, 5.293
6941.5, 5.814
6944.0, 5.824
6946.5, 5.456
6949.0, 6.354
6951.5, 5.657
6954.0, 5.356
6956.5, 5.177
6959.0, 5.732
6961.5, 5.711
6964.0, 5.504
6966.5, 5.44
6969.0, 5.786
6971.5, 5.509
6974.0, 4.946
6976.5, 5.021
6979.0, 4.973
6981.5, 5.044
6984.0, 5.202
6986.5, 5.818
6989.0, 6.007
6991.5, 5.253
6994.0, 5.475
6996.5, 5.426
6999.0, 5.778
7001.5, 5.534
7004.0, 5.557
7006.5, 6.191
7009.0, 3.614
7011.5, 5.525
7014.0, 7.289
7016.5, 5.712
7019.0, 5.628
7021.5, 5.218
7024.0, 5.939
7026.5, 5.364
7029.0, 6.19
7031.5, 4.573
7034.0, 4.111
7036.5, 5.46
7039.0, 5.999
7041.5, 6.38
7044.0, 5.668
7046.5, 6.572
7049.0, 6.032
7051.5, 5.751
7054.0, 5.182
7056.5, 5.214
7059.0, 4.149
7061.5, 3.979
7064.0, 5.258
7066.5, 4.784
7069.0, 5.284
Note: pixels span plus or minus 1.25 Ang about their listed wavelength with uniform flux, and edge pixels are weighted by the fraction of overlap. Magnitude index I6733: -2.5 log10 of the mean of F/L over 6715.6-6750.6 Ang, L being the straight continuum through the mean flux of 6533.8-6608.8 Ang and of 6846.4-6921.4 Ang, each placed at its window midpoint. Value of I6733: 0.120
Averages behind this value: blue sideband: 5.69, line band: 5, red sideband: 5.48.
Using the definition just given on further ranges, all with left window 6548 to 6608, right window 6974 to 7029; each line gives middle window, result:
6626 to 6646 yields -0.018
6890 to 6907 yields 0.019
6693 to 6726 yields 0.098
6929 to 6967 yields 0.027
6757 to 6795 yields 0.028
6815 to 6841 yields 0.001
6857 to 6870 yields 0.039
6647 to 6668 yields 0.022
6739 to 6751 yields 0.151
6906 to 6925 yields 0.041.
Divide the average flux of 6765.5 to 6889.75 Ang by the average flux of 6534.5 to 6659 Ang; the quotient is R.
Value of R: 1.0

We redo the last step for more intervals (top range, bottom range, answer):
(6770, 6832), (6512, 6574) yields 0.95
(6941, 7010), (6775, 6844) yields 0.99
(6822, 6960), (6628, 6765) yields 1.02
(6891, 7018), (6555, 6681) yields 0.97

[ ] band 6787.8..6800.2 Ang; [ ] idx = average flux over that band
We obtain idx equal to 5.44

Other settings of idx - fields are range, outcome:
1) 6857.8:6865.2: 5.13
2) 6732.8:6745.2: 4.87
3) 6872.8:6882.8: 5.77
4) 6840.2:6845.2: 5.15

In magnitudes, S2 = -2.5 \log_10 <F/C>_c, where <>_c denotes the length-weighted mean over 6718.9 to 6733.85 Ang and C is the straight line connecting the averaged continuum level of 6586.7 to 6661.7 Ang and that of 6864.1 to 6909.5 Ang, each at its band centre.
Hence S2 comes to 0.09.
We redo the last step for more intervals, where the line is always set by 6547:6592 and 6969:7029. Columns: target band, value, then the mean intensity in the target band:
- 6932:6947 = 0.06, 5.23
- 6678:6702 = 0.03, 5.39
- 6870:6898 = -0.04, 5.7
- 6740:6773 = 0.08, 5.13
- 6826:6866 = 0.02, 5.41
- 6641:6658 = -0.03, 5.65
